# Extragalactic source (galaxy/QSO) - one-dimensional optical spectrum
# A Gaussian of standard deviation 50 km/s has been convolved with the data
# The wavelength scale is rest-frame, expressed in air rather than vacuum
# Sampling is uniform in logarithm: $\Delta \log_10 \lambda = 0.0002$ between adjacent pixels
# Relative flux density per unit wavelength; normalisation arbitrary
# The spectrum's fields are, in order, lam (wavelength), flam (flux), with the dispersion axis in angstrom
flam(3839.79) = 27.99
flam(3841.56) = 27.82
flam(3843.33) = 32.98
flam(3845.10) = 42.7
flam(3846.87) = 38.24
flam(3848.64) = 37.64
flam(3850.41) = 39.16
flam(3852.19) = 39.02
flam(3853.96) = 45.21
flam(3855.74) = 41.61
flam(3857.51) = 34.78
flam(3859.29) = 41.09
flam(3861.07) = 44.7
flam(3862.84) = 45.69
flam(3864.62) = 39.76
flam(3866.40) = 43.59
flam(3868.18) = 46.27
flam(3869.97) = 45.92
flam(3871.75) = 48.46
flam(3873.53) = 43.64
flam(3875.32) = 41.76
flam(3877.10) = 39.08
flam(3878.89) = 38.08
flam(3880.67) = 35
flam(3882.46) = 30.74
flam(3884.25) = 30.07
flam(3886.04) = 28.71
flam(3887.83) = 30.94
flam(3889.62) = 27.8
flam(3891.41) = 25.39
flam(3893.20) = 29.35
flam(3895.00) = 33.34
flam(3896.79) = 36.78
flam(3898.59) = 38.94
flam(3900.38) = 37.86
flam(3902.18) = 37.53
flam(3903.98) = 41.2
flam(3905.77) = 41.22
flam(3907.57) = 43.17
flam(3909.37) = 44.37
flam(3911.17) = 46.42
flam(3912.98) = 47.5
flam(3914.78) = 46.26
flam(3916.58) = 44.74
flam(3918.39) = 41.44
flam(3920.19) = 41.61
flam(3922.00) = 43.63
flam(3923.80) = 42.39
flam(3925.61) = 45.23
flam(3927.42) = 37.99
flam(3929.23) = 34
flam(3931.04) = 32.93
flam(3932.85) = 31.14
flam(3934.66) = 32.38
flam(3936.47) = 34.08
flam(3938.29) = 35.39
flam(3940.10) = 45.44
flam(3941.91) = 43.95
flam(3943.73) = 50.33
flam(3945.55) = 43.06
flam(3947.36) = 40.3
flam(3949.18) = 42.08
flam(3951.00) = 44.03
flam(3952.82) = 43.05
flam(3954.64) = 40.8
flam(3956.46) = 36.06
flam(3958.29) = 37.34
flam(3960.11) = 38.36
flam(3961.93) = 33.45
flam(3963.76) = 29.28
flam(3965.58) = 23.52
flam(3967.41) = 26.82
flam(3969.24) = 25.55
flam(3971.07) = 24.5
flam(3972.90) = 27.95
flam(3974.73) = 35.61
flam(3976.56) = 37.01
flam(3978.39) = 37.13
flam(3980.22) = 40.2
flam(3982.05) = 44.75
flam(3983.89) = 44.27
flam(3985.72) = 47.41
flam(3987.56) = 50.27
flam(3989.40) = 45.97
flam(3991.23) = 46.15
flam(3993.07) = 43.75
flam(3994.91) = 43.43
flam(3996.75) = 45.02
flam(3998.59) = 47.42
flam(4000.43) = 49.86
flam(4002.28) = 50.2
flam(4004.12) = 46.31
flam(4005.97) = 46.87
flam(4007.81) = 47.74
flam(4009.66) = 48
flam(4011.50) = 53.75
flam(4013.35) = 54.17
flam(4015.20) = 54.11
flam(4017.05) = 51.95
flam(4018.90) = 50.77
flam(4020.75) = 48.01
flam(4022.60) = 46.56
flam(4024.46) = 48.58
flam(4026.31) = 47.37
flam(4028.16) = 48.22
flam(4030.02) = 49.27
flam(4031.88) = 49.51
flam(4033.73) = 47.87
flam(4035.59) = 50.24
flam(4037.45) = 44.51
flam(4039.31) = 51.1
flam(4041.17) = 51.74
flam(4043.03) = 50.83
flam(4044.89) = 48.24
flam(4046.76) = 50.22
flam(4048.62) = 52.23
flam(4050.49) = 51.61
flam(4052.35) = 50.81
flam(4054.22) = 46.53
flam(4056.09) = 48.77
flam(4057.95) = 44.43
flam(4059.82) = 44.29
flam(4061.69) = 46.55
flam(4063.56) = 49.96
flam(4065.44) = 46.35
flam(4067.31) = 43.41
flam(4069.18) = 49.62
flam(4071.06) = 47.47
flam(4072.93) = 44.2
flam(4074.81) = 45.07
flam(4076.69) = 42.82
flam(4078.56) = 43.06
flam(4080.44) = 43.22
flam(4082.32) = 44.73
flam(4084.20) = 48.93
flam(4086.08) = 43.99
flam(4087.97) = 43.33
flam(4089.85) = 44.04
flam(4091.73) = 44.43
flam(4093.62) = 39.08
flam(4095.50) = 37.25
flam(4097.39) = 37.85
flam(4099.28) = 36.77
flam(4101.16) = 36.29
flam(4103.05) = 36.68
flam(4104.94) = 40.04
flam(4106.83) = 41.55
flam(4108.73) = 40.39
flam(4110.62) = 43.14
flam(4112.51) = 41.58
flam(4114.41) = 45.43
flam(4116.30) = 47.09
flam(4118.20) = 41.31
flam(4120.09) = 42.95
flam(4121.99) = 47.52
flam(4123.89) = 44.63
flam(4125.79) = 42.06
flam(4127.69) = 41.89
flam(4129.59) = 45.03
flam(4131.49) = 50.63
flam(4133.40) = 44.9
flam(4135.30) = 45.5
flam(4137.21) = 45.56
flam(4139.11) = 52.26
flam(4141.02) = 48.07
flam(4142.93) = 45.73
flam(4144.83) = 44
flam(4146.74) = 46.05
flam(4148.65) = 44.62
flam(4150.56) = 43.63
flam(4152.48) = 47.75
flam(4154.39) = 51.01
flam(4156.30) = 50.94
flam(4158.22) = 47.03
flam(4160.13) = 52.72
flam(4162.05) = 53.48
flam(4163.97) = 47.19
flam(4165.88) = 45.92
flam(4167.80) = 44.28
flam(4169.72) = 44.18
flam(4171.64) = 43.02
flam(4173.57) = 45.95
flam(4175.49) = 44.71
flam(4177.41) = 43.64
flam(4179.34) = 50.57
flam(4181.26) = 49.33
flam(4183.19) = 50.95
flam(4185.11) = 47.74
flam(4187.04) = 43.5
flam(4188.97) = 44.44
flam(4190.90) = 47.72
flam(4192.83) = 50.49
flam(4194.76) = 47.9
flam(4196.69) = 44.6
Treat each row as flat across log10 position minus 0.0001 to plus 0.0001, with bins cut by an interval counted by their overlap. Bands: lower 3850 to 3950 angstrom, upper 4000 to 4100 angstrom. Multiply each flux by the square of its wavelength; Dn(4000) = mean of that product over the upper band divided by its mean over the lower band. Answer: 1.29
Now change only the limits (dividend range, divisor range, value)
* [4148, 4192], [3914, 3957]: 1.31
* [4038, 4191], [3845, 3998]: 1.29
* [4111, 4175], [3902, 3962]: 1.26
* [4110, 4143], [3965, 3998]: 1.26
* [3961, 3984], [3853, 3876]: 0.80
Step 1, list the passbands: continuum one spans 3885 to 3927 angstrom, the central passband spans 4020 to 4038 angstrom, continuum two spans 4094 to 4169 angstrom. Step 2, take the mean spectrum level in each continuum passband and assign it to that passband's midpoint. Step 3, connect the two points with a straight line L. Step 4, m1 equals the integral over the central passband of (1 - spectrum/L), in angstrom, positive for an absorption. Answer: -2.60 angstrom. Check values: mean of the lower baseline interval 38.9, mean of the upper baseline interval 44.6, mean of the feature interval 48.1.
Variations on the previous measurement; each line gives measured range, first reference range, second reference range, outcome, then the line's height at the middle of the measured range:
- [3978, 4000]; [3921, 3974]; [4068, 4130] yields -3.8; 38.4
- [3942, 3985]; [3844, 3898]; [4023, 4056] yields 7.0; 44.2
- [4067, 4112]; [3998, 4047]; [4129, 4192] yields 5.5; 48.2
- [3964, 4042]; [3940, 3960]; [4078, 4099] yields -4.1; 42.3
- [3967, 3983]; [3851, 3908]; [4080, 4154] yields 2.8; 40.4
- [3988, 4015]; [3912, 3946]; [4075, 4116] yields -4.5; 41.2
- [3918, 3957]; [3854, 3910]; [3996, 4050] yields 2.4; 42.7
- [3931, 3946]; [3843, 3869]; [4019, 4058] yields 1.9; 44.6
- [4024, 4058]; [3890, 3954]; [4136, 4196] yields -4.5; 43.5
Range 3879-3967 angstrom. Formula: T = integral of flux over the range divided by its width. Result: 37.9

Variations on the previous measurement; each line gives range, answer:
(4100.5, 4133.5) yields 43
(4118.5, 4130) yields 43.8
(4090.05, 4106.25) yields 38.9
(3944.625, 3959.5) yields 40.8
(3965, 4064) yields 45.6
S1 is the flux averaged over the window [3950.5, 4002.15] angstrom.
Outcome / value 39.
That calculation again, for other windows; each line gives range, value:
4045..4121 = 44.2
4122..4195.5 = 46.8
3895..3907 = 38.6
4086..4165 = 44.4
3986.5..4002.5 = 46.7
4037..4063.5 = 48.8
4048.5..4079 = 46.8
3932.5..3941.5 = 36.5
